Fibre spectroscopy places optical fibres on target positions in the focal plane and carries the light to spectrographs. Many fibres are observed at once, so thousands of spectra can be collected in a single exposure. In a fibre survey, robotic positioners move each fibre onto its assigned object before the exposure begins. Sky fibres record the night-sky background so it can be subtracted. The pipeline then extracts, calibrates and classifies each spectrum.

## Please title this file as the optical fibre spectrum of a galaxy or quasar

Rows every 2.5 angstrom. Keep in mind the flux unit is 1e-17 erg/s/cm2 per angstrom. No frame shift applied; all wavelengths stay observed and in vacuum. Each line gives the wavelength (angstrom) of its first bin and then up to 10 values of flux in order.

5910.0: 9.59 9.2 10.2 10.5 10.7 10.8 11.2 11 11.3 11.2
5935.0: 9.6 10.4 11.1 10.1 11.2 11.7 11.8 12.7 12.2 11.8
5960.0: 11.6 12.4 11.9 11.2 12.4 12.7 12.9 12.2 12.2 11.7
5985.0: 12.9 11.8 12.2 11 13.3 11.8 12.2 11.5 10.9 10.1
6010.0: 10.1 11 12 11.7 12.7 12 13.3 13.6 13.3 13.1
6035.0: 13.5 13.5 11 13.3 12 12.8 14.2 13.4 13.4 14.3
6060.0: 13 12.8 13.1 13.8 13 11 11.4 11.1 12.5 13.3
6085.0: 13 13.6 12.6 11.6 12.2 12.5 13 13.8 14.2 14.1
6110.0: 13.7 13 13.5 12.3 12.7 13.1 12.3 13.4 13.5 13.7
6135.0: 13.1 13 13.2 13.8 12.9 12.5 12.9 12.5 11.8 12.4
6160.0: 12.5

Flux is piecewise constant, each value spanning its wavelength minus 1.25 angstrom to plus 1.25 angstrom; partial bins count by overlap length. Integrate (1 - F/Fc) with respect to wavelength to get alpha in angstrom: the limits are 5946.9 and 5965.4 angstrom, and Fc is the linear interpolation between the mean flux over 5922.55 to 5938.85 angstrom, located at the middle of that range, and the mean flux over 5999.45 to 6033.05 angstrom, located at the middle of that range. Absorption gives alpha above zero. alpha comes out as -1.5 angstrom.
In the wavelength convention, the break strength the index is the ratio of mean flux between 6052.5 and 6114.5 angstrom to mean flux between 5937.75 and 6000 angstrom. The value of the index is 1.08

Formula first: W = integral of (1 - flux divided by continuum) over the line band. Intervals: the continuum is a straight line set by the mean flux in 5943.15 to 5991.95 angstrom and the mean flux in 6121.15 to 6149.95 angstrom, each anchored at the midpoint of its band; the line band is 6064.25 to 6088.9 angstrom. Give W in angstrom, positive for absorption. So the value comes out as 0.34 angstrom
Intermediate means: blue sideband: 12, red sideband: 13.1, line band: 12.6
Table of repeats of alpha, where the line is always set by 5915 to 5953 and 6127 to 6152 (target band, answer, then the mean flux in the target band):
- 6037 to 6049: -0.36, 12.5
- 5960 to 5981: -1.57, 12.2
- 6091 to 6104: 0.07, 12.6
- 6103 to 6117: -0.85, 13.6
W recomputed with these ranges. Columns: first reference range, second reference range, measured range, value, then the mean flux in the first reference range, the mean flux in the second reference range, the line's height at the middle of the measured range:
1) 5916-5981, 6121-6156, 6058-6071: -0.8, 11.5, 13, 12.4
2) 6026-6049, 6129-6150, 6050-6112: 0.4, 12.9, 13.2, 13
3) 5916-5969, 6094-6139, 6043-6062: -1.2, 11.3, 13.2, 12.5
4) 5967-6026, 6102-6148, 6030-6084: -1.3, 11.9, 13.3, 12.5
